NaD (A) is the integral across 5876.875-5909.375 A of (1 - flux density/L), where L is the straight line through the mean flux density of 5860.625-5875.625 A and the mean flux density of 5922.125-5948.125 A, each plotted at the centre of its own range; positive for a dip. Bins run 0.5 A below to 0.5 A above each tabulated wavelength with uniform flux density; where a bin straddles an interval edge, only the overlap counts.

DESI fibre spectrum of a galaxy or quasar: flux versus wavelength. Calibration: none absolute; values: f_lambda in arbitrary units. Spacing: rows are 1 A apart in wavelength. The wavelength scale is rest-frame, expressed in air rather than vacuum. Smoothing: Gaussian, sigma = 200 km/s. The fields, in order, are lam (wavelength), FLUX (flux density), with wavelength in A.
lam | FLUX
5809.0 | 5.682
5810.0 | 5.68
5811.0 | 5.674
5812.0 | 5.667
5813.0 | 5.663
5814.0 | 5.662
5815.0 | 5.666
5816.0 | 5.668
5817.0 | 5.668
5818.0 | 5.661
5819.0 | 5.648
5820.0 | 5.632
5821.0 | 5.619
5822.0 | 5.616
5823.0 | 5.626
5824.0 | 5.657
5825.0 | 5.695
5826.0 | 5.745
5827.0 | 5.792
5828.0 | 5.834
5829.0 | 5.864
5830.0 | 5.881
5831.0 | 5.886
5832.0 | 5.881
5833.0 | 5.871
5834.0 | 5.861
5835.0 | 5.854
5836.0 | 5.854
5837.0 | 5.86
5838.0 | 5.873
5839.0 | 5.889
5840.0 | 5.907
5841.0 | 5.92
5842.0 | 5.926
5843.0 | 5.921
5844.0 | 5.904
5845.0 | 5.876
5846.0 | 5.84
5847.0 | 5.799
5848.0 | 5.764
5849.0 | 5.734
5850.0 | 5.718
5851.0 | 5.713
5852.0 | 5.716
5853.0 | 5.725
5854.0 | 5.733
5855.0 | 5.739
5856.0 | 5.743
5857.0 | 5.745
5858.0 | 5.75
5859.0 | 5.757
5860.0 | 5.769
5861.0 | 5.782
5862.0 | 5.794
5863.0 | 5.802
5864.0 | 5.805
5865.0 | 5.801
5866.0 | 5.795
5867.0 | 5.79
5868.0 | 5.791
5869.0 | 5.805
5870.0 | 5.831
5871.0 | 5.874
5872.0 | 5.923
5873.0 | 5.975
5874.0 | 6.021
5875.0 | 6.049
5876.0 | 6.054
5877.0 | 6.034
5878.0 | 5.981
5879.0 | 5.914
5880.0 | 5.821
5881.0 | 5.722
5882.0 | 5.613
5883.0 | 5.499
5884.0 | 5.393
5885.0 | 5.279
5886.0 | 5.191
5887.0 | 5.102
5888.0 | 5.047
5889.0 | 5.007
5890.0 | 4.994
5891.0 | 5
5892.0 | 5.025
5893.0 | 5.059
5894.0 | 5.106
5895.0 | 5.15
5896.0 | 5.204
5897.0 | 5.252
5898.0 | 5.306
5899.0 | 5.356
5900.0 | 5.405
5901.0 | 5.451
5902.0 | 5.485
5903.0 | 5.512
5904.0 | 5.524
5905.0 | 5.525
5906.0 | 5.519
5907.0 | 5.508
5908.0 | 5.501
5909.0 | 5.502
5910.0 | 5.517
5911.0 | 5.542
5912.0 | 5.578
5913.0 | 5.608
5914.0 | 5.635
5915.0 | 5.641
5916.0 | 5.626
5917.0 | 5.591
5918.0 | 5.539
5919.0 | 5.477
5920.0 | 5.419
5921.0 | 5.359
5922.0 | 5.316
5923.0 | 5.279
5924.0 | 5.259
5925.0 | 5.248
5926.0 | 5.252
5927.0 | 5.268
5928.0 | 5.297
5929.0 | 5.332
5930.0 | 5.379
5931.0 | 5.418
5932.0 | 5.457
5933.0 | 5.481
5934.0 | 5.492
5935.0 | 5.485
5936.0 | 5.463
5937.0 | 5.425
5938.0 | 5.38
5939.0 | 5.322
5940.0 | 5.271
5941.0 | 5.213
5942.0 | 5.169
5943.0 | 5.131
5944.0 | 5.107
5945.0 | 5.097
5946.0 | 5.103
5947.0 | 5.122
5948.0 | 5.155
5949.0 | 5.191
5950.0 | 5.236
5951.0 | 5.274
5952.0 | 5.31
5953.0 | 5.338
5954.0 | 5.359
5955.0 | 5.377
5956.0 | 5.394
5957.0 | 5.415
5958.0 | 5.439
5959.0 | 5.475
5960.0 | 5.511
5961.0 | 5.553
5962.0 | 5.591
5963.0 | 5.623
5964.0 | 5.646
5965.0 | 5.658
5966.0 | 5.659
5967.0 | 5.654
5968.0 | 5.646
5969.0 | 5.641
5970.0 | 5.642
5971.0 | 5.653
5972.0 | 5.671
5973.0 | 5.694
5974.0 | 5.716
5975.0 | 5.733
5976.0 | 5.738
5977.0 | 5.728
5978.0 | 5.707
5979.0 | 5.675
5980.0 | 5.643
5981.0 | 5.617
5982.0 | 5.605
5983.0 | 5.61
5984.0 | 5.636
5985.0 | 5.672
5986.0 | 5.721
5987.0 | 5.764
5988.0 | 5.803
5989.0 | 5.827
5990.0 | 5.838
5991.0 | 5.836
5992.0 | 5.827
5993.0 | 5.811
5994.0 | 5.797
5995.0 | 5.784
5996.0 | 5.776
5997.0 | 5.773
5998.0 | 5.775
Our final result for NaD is 1.5 A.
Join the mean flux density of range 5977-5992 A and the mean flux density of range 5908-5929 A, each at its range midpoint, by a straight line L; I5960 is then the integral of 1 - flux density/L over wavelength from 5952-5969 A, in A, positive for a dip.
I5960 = 0.3 A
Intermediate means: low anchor 5.45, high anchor 5.72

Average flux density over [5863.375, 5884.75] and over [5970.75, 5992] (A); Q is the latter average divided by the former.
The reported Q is 0.98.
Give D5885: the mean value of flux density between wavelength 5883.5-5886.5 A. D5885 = 5.29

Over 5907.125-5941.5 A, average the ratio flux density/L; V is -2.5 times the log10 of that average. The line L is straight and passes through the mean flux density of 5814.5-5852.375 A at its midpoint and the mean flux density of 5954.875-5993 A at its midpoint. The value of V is 0.053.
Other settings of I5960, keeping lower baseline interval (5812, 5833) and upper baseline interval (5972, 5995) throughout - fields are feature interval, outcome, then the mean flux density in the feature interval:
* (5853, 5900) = 1.09 A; 5.59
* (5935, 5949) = 1.20 A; 5.24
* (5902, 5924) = 0.85 A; 5.5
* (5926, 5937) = 0.62 A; 5.4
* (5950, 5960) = 0.61 A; 5.38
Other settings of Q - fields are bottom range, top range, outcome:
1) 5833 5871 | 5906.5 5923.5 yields 0.95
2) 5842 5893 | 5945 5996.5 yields 0.98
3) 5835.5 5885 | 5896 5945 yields 0.93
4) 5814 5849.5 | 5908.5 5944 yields 0.93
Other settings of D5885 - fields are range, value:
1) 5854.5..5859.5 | 5.75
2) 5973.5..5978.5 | 5.72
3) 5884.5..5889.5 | 5.13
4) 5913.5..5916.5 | 5.63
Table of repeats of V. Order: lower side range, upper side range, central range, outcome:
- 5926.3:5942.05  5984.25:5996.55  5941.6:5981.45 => 0.02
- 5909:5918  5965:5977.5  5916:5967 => 0.05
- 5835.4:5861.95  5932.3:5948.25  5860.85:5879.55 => -0.04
